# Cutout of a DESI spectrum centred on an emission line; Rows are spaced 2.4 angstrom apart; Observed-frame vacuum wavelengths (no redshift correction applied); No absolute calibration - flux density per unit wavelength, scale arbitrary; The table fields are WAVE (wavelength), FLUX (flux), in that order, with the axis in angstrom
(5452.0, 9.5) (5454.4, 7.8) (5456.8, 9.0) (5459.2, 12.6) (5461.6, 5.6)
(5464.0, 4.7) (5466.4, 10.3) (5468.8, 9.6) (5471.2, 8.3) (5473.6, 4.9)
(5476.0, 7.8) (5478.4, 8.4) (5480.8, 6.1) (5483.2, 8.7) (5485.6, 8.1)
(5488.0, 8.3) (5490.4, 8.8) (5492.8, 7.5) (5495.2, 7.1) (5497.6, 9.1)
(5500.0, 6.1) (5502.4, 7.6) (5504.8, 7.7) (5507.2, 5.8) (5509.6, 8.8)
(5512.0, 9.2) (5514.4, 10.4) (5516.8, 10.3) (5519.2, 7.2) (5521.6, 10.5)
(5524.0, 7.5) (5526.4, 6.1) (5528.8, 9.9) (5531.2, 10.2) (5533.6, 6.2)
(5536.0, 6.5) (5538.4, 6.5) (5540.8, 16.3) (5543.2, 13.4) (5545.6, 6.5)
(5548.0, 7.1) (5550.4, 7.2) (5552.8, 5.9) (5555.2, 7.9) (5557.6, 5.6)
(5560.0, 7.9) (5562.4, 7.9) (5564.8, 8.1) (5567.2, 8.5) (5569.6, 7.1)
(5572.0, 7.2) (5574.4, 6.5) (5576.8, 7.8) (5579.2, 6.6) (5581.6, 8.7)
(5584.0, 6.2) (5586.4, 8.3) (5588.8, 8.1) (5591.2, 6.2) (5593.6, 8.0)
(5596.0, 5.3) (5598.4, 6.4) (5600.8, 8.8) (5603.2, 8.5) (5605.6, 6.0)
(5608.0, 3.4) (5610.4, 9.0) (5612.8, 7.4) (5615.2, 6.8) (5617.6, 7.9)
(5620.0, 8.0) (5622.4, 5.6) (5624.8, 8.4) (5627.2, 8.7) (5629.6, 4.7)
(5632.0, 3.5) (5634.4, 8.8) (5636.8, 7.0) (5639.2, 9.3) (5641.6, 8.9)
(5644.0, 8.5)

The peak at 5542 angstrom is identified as H-beta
